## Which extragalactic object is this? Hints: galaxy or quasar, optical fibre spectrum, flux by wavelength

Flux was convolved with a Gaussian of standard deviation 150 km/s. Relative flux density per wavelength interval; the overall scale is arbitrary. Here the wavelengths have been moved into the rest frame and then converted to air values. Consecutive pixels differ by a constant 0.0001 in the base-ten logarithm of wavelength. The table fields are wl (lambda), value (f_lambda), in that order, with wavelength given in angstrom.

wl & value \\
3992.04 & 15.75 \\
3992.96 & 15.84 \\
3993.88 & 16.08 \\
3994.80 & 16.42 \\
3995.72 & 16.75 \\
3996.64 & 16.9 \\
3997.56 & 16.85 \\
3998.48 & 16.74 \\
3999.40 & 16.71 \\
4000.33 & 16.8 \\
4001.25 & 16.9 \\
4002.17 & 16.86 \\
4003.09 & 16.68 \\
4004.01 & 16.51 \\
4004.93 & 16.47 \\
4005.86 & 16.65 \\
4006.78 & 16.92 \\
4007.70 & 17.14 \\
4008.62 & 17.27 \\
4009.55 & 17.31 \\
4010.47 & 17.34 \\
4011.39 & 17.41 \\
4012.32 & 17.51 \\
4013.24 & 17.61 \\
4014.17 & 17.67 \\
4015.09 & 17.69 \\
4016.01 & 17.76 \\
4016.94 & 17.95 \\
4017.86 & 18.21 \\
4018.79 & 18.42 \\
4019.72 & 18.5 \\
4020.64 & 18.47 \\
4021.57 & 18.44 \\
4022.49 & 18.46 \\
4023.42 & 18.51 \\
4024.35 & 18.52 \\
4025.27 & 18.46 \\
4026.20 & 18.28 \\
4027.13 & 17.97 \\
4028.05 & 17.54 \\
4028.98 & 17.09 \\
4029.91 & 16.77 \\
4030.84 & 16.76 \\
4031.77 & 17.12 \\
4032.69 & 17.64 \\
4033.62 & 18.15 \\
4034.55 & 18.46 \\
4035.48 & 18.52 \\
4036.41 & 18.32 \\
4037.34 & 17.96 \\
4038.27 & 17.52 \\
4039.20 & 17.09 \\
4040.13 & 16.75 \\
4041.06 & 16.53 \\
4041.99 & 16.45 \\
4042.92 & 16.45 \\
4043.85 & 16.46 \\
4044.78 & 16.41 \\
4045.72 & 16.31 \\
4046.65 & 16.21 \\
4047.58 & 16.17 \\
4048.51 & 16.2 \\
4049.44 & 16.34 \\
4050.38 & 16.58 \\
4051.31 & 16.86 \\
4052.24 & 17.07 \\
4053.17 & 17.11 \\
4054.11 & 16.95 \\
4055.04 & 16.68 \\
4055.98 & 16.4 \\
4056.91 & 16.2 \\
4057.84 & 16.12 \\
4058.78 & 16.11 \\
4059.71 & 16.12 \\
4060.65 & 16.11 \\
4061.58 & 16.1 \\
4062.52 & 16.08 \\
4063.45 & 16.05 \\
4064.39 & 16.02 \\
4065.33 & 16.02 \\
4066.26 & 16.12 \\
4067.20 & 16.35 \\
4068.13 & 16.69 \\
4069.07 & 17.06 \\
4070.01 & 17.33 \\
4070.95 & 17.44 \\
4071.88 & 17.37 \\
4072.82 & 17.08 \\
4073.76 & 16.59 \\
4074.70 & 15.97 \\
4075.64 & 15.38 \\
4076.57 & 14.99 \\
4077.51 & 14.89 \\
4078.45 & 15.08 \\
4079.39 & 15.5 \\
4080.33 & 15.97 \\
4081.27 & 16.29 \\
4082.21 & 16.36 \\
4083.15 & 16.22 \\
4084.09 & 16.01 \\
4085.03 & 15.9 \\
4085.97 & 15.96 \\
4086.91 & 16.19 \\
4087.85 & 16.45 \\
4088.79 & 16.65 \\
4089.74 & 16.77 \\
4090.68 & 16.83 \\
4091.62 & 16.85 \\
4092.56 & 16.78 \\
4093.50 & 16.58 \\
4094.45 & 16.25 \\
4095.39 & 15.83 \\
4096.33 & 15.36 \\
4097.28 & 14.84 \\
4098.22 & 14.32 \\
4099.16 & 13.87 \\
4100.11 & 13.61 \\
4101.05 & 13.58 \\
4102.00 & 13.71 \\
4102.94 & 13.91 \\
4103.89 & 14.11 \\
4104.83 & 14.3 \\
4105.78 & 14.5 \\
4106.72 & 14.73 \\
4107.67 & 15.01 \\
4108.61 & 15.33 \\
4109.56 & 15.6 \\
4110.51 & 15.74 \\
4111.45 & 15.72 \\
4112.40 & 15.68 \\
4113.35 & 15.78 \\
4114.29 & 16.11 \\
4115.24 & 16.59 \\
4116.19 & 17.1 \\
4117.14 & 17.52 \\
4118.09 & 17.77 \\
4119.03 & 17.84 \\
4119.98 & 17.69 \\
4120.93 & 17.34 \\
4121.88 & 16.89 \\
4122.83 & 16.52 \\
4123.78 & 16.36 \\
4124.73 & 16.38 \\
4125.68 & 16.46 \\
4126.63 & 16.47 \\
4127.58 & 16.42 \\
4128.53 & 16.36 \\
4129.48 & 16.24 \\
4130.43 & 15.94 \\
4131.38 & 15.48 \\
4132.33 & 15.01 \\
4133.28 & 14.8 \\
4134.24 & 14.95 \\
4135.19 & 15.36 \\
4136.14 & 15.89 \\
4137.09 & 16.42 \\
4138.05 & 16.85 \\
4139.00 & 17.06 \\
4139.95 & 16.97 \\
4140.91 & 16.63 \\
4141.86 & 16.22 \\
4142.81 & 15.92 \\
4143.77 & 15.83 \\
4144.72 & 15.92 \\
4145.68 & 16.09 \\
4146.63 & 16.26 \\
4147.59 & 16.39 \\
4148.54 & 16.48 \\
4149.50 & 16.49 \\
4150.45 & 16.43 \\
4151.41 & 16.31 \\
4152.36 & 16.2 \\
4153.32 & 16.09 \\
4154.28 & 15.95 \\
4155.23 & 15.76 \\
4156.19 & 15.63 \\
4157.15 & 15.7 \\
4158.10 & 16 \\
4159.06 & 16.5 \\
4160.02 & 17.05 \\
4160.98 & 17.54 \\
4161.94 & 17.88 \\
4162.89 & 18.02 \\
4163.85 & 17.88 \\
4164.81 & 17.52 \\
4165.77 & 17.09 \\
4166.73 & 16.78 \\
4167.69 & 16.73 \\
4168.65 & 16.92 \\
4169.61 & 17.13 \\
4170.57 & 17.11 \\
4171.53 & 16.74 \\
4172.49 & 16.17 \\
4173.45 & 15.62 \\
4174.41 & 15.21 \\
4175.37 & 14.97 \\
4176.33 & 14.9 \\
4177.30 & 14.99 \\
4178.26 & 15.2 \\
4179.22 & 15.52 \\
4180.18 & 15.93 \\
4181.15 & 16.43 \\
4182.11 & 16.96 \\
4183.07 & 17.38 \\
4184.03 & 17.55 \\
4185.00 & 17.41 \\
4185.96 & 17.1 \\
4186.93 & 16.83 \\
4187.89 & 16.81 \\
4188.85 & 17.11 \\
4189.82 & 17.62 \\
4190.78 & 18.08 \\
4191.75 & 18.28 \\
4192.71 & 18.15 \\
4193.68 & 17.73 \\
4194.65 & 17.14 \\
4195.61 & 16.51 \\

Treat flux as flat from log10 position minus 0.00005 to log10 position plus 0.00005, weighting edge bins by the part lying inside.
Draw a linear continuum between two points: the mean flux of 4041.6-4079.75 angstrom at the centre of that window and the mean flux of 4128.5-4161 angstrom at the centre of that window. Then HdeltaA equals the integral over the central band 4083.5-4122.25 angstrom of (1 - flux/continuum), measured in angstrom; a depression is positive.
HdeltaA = 1.0 angstrom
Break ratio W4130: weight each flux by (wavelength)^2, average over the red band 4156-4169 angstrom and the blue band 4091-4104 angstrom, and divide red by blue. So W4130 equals 1.17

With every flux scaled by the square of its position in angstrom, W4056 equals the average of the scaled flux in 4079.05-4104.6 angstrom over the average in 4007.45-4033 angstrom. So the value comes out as 0.9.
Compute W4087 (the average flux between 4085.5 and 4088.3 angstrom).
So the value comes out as 16.2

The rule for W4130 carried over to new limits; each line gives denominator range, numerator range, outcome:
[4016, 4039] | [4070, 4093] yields 0.93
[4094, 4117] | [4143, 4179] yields 1.11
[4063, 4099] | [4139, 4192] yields 1.07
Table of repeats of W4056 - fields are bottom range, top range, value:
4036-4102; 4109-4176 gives 1.05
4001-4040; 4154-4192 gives 1.02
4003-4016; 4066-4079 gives 0.98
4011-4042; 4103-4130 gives 0.95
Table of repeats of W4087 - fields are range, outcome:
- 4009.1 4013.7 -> 17.5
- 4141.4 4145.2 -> 16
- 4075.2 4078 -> 15.1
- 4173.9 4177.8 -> 15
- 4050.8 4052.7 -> 17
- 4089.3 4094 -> 16.8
